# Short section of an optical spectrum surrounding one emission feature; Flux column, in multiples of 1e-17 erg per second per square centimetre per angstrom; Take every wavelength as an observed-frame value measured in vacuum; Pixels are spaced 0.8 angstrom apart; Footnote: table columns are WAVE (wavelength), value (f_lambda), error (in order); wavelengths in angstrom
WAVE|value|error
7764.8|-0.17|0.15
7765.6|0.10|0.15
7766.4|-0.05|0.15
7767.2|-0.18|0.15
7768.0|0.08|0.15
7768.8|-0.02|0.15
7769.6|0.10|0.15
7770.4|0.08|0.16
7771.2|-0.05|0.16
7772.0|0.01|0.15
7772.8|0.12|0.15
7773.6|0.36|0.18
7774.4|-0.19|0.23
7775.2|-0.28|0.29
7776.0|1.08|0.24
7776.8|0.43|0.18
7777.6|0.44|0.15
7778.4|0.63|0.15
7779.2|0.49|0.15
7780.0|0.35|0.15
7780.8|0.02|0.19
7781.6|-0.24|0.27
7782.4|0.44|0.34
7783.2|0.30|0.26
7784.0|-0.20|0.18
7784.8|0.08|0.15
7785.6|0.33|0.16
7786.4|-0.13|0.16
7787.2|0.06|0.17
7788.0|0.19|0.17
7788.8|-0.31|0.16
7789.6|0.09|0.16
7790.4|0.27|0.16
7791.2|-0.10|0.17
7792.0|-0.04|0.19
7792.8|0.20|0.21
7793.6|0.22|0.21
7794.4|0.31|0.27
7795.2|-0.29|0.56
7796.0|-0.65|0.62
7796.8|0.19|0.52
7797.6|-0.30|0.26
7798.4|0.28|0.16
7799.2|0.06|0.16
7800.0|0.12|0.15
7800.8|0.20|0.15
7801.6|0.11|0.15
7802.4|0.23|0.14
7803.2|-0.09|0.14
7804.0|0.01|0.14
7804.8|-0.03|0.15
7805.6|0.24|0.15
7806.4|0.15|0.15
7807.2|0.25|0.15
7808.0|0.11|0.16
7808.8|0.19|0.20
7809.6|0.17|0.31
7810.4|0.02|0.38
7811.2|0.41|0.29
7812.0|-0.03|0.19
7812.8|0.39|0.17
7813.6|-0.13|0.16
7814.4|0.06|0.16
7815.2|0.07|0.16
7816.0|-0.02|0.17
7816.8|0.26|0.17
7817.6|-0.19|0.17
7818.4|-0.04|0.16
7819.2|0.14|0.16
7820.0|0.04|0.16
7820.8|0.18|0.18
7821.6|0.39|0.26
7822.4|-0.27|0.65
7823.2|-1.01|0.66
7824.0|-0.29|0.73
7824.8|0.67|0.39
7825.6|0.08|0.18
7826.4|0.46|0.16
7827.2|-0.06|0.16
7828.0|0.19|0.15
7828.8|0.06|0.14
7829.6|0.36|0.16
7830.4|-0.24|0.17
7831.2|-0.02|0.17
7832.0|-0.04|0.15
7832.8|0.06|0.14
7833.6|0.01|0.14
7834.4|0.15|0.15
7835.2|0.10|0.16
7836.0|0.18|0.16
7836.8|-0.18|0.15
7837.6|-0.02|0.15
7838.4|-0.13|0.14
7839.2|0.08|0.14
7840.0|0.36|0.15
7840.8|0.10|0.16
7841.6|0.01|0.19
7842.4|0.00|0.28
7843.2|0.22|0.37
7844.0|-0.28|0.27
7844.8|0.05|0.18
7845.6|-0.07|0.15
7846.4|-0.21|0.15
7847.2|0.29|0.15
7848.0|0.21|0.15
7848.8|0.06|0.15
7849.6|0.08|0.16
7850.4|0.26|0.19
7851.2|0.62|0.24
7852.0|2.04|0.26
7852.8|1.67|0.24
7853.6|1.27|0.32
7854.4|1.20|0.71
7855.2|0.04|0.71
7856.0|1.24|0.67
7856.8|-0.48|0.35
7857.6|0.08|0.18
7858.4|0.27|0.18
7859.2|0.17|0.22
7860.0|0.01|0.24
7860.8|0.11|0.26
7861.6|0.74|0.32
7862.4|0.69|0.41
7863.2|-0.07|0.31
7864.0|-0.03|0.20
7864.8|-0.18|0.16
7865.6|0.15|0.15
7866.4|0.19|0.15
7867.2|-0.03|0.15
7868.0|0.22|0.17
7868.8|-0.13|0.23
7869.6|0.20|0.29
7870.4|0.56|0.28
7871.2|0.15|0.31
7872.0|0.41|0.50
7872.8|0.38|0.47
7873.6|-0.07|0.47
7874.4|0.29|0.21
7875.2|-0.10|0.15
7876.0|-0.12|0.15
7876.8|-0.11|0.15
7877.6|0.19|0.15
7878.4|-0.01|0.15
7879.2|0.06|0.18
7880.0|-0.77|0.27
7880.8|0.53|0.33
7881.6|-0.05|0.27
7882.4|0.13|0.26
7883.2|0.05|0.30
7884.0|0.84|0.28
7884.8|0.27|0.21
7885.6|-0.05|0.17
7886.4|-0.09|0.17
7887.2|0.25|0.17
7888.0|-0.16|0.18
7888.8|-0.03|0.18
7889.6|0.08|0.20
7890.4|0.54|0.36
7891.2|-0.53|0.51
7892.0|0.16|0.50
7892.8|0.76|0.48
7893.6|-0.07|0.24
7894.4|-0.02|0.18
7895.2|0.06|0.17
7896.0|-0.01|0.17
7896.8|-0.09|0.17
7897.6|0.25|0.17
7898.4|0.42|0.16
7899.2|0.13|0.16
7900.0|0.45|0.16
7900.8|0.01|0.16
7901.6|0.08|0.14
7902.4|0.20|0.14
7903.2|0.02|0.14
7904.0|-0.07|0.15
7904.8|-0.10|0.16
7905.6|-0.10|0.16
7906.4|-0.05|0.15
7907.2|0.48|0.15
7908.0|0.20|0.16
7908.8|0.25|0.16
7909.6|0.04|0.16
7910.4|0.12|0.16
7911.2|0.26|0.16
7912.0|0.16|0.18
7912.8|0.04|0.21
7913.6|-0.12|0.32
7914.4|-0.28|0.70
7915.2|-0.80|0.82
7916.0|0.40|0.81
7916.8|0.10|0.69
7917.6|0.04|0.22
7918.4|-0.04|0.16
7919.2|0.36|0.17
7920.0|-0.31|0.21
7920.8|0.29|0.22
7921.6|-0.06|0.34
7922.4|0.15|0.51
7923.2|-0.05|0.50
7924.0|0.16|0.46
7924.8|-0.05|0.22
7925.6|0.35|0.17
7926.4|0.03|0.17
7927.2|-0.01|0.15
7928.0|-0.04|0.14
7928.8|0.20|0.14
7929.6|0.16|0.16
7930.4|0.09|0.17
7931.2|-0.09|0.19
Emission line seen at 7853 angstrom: [O III] 5007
